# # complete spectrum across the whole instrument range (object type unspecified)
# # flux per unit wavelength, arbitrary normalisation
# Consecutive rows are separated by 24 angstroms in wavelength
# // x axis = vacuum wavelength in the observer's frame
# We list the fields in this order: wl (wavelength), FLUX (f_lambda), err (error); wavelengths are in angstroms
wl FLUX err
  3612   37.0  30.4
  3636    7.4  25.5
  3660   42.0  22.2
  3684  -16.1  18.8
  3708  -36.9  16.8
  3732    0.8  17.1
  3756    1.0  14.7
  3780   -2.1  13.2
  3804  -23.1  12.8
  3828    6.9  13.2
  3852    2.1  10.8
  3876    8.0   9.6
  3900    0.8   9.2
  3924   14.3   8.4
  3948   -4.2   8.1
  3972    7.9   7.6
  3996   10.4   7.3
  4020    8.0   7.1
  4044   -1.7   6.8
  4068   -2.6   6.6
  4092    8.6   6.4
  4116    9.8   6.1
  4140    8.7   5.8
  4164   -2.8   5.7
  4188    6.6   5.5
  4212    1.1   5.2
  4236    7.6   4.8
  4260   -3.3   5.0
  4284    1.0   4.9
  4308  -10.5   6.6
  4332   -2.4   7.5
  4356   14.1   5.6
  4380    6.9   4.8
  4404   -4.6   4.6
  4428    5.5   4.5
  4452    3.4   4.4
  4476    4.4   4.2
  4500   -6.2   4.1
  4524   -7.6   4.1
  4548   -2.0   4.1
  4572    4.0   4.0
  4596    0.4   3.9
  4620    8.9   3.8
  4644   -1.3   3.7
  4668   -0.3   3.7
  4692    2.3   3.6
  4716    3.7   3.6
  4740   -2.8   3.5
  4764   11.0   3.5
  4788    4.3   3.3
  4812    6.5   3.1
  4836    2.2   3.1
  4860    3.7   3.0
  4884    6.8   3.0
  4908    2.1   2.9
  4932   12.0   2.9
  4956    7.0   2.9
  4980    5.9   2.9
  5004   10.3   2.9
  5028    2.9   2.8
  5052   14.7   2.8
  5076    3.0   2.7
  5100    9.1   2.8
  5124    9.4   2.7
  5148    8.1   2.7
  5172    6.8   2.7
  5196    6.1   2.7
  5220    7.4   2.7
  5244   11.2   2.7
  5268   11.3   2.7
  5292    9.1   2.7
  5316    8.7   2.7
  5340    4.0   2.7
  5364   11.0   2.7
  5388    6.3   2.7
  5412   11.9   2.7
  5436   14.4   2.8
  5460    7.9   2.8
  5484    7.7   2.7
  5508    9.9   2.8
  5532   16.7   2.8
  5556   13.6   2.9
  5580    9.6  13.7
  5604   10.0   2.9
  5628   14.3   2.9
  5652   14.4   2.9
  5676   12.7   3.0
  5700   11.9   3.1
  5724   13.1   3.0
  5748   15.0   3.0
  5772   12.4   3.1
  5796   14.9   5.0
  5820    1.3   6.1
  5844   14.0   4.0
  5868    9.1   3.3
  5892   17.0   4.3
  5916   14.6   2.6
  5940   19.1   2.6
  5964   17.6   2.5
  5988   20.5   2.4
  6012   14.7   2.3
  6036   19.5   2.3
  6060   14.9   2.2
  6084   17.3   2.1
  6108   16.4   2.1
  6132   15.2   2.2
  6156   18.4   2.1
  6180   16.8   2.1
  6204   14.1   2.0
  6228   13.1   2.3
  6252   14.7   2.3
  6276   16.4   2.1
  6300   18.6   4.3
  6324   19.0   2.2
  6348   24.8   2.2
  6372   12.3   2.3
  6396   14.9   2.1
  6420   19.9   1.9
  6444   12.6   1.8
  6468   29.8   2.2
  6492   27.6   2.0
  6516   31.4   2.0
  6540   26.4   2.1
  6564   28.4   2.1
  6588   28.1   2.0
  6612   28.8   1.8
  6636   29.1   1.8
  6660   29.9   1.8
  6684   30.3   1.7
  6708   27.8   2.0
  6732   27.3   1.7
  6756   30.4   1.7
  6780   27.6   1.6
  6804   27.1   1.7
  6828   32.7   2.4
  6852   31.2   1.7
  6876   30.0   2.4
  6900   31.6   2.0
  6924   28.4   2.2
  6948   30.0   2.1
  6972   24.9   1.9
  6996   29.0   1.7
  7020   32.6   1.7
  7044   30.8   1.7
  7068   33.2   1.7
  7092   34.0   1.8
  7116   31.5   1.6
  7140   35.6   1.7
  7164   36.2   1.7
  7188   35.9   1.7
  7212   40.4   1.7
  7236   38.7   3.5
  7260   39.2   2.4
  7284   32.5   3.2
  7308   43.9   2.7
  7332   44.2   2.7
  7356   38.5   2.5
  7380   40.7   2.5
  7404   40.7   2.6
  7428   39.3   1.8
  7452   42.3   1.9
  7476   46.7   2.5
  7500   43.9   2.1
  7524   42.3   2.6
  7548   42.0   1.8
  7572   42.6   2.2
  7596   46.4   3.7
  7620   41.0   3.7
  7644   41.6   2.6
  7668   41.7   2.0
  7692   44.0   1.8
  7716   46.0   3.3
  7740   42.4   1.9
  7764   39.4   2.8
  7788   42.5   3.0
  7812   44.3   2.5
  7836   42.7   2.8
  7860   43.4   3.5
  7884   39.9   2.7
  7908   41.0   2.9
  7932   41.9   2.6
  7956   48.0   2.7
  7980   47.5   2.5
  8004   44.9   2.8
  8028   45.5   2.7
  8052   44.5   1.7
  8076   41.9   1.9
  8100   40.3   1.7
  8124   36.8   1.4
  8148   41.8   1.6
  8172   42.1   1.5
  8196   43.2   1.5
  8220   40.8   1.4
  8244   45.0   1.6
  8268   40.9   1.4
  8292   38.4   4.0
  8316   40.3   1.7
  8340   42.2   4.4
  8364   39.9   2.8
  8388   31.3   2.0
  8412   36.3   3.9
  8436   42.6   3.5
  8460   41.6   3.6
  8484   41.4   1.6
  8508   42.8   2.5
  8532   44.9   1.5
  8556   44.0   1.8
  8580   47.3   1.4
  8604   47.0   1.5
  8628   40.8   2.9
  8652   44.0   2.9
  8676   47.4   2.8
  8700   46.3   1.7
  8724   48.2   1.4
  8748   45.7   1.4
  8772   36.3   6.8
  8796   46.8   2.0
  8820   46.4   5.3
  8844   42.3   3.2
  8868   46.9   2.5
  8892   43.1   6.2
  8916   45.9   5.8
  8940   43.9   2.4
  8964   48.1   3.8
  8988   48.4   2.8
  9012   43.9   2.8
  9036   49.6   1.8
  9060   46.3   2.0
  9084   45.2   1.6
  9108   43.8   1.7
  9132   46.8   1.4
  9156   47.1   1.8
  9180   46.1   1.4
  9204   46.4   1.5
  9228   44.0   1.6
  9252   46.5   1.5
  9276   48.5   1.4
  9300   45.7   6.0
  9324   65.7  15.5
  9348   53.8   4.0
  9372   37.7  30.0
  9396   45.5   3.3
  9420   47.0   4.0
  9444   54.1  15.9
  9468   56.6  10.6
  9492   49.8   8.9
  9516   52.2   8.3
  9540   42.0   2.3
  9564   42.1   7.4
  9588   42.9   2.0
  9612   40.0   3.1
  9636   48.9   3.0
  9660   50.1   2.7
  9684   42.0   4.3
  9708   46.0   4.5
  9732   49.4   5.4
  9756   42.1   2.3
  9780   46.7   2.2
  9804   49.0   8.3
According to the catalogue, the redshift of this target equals 0.62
